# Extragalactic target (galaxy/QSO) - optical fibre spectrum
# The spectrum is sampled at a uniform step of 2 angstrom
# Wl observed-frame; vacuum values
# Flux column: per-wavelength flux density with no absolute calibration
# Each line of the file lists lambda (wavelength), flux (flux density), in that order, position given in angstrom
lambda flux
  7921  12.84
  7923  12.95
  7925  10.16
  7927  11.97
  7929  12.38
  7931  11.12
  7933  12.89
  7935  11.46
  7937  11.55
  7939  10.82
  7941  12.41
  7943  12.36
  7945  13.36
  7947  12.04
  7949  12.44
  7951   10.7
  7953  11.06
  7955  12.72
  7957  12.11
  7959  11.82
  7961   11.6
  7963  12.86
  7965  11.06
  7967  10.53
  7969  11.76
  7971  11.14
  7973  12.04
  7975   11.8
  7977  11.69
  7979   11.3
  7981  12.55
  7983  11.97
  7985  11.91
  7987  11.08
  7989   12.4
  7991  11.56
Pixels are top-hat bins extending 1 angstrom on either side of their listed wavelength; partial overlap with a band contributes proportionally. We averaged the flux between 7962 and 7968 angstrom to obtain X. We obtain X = 11.5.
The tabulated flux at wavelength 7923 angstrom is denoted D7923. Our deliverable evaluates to 12.95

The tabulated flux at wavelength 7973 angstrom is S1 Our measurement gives 12.04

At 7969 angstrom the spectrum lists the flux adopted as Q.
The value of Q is 11.76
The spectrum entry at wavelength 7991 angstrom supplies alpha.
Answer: 11.56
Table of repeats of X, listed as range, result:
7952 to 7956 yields 11.9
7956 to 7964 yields 12.1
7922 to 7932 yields 11.7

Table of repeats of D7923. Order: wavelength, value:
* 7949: 12.44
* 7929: 12.38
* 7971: 11.14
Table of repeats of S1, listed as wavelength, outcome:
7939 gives 10.82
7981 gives 12.55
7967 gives 10.53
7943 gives 12.36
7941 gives 12.41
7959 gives 11.82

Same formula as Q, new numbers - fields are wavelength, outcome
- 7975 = 11.8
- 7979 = 11.3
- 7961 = 11.6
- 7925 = 10.16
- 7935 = 11.46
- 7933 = 12.89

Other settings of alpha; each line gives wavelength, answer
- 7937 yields 11.55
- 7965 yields 11.06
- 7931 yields 11.12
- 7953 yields 11.06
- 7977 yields 11.69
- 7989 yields 12.4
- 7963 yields 12.86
